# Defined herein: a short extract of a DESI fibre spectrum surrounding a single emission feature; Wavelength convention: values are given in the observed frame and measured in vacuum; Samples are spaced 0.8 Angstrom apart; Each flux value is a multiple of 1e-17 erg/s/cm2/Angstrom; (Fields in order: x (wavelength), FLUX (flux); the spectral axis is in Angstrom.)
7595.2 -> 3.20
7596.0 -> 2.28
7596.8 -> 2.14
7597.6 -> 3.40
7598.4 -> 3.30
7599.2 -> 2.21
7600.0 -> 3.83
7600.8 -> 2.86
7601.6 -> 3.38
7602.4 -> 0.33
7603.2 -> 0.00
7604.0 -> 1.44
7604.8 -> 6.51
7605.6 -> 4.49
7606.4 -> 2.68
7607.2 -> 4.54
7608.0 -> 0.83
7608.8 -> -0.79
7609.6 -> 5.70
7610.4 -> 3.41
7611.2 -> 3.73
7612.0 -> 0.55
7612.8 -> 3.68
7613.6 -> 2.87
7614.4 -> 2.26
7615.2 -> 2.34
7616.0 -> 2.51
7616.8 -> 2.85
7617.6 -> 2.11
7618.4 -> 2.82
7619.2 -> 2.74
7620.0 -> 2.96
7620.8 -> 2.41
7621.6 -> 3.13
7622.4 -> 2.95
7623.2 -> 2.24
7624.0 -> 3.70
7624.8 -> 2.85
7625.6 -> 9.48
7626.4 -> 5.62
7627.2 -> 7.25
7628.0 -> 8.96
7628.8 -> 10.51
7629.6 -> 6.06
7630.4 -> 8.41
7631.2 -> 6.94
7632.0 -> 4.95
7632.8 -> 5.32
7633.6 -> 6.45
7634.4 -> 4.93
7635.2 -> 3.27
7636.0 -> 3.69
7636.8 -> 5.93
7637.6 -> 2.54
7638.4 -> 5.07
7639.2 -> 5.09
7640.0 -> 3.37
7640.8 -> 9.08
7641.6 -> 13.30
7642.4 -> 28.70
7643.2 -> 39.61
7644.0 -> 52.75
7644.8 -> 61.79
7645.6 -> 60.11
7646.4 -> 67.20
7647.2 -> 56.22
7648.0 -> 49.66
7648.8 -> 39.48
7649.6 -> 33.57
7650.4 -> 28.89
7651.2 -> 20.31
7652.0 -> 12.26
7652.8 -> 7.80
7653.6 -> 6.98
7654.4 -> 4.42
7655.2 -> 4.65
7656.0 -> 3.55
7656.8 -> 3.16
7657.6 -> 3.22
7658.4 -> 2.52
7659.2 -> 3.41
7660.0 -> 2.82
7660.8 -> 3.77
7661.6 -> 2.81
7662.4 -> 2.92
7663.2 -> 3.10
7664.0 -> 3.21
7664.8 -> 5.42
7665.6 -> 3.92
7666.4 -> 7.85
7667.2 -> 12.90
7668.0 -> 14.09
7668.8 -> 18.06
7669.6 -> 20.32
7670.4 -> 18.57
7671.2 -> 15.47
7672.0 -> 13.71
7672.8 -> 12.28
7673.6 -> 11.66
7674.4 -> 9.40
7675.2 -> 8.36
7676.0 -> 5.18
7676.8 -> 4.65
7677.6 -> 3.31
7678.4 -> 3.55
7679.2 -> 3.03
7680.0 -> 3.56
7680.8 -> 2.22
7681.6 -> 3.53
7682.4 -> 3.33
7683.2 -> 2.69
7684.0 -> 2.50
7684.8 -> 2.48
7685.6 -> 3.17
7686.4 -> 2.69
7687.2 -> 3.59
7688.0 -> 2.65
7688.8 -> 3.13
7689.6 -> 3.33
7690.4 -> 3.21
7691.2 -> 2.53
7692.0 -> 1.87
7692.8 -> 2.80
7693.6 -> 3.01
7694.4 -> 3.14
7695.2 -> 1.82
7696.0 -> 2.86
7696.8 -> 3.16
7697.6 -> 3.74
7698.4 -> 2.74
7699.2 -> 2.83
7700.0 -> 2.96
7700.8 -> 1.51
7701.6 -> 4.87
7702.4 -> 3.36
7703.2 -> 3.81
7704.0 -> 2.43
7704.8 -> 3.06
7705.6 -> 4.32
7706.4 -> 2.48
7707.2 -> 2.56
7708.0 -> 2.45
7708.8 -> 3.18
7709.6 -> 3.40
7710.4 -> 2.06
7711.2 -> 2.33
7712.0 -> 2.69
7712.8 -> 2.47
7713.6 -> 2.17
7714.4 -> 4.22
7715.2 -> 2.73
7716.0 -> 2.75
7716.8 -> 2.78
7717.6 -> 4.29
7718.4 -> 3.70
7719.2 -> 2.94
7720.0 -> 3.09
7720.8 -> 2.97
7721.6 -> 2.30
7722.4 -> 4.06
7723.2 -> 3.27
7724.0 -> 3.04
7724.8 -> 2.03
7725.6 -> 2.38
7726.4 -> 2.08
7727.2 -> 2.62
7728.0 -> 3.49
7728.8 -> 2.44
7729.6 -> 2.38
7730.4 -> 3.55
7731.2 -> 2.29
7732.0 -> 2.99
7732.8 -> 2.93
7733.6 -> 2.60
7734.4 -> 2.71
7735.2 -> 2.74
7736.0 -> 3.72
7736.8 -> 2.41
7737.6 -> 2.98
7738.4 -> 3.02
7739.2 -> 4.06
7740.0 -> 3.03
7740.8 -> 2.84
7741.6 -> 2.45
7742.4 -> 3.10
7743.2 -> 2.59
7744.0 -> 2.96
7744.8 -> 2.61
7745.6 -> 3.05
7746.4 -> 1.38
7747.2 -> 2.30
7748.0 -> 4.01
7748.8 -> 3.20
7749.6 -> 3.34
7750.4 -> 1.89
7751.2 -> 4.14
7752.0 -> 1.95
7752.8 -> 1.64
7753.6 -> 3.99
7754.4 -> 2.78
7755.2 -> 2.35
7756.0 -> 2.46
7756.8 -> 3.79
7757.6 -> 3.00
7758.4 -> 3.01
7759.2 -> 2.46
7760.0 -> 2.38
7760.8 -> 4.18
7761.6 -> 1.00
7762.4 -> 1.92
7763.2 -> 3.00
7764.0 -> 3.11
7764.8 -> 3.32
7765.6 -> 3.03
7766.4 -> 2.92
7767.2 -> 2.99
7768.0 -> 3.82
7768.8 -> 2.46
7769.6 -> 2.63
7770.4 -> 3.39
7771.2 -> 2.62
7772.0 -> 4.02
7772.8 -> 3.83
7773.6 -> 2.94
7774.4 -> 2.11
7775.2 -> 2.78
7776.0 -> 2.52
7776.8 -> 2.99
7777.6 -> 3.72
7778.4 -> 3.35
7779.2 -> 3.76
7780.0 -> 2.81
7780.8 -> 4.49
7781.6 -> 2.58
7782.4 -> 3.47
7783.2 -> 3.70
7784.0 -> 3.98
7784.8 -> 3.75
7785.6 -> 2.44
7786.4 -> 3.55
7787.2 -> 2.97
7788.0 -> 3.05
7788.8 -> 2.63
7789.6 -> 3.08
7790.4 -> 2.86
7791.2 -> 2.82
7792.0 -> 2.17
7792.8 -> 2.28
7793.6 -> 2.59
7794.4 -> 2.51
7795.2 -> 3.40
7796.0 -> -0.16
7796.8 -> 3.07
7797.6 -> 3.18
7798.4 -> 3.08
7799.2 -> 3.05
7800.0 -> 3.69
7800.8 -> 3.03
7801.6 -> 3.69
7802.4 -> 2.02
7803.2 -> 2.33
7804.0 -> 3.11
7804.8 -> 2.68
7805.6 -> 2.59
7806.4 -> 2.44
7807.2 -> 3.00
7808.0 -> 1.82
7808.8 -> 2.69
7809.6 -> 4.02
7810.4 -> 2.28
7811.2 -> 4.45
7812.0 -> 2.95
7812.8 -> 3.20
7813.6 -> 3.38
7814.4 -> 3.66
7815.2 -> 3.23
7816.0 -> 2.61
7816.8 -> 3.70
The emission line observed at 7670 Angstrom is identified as [N II] 6583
